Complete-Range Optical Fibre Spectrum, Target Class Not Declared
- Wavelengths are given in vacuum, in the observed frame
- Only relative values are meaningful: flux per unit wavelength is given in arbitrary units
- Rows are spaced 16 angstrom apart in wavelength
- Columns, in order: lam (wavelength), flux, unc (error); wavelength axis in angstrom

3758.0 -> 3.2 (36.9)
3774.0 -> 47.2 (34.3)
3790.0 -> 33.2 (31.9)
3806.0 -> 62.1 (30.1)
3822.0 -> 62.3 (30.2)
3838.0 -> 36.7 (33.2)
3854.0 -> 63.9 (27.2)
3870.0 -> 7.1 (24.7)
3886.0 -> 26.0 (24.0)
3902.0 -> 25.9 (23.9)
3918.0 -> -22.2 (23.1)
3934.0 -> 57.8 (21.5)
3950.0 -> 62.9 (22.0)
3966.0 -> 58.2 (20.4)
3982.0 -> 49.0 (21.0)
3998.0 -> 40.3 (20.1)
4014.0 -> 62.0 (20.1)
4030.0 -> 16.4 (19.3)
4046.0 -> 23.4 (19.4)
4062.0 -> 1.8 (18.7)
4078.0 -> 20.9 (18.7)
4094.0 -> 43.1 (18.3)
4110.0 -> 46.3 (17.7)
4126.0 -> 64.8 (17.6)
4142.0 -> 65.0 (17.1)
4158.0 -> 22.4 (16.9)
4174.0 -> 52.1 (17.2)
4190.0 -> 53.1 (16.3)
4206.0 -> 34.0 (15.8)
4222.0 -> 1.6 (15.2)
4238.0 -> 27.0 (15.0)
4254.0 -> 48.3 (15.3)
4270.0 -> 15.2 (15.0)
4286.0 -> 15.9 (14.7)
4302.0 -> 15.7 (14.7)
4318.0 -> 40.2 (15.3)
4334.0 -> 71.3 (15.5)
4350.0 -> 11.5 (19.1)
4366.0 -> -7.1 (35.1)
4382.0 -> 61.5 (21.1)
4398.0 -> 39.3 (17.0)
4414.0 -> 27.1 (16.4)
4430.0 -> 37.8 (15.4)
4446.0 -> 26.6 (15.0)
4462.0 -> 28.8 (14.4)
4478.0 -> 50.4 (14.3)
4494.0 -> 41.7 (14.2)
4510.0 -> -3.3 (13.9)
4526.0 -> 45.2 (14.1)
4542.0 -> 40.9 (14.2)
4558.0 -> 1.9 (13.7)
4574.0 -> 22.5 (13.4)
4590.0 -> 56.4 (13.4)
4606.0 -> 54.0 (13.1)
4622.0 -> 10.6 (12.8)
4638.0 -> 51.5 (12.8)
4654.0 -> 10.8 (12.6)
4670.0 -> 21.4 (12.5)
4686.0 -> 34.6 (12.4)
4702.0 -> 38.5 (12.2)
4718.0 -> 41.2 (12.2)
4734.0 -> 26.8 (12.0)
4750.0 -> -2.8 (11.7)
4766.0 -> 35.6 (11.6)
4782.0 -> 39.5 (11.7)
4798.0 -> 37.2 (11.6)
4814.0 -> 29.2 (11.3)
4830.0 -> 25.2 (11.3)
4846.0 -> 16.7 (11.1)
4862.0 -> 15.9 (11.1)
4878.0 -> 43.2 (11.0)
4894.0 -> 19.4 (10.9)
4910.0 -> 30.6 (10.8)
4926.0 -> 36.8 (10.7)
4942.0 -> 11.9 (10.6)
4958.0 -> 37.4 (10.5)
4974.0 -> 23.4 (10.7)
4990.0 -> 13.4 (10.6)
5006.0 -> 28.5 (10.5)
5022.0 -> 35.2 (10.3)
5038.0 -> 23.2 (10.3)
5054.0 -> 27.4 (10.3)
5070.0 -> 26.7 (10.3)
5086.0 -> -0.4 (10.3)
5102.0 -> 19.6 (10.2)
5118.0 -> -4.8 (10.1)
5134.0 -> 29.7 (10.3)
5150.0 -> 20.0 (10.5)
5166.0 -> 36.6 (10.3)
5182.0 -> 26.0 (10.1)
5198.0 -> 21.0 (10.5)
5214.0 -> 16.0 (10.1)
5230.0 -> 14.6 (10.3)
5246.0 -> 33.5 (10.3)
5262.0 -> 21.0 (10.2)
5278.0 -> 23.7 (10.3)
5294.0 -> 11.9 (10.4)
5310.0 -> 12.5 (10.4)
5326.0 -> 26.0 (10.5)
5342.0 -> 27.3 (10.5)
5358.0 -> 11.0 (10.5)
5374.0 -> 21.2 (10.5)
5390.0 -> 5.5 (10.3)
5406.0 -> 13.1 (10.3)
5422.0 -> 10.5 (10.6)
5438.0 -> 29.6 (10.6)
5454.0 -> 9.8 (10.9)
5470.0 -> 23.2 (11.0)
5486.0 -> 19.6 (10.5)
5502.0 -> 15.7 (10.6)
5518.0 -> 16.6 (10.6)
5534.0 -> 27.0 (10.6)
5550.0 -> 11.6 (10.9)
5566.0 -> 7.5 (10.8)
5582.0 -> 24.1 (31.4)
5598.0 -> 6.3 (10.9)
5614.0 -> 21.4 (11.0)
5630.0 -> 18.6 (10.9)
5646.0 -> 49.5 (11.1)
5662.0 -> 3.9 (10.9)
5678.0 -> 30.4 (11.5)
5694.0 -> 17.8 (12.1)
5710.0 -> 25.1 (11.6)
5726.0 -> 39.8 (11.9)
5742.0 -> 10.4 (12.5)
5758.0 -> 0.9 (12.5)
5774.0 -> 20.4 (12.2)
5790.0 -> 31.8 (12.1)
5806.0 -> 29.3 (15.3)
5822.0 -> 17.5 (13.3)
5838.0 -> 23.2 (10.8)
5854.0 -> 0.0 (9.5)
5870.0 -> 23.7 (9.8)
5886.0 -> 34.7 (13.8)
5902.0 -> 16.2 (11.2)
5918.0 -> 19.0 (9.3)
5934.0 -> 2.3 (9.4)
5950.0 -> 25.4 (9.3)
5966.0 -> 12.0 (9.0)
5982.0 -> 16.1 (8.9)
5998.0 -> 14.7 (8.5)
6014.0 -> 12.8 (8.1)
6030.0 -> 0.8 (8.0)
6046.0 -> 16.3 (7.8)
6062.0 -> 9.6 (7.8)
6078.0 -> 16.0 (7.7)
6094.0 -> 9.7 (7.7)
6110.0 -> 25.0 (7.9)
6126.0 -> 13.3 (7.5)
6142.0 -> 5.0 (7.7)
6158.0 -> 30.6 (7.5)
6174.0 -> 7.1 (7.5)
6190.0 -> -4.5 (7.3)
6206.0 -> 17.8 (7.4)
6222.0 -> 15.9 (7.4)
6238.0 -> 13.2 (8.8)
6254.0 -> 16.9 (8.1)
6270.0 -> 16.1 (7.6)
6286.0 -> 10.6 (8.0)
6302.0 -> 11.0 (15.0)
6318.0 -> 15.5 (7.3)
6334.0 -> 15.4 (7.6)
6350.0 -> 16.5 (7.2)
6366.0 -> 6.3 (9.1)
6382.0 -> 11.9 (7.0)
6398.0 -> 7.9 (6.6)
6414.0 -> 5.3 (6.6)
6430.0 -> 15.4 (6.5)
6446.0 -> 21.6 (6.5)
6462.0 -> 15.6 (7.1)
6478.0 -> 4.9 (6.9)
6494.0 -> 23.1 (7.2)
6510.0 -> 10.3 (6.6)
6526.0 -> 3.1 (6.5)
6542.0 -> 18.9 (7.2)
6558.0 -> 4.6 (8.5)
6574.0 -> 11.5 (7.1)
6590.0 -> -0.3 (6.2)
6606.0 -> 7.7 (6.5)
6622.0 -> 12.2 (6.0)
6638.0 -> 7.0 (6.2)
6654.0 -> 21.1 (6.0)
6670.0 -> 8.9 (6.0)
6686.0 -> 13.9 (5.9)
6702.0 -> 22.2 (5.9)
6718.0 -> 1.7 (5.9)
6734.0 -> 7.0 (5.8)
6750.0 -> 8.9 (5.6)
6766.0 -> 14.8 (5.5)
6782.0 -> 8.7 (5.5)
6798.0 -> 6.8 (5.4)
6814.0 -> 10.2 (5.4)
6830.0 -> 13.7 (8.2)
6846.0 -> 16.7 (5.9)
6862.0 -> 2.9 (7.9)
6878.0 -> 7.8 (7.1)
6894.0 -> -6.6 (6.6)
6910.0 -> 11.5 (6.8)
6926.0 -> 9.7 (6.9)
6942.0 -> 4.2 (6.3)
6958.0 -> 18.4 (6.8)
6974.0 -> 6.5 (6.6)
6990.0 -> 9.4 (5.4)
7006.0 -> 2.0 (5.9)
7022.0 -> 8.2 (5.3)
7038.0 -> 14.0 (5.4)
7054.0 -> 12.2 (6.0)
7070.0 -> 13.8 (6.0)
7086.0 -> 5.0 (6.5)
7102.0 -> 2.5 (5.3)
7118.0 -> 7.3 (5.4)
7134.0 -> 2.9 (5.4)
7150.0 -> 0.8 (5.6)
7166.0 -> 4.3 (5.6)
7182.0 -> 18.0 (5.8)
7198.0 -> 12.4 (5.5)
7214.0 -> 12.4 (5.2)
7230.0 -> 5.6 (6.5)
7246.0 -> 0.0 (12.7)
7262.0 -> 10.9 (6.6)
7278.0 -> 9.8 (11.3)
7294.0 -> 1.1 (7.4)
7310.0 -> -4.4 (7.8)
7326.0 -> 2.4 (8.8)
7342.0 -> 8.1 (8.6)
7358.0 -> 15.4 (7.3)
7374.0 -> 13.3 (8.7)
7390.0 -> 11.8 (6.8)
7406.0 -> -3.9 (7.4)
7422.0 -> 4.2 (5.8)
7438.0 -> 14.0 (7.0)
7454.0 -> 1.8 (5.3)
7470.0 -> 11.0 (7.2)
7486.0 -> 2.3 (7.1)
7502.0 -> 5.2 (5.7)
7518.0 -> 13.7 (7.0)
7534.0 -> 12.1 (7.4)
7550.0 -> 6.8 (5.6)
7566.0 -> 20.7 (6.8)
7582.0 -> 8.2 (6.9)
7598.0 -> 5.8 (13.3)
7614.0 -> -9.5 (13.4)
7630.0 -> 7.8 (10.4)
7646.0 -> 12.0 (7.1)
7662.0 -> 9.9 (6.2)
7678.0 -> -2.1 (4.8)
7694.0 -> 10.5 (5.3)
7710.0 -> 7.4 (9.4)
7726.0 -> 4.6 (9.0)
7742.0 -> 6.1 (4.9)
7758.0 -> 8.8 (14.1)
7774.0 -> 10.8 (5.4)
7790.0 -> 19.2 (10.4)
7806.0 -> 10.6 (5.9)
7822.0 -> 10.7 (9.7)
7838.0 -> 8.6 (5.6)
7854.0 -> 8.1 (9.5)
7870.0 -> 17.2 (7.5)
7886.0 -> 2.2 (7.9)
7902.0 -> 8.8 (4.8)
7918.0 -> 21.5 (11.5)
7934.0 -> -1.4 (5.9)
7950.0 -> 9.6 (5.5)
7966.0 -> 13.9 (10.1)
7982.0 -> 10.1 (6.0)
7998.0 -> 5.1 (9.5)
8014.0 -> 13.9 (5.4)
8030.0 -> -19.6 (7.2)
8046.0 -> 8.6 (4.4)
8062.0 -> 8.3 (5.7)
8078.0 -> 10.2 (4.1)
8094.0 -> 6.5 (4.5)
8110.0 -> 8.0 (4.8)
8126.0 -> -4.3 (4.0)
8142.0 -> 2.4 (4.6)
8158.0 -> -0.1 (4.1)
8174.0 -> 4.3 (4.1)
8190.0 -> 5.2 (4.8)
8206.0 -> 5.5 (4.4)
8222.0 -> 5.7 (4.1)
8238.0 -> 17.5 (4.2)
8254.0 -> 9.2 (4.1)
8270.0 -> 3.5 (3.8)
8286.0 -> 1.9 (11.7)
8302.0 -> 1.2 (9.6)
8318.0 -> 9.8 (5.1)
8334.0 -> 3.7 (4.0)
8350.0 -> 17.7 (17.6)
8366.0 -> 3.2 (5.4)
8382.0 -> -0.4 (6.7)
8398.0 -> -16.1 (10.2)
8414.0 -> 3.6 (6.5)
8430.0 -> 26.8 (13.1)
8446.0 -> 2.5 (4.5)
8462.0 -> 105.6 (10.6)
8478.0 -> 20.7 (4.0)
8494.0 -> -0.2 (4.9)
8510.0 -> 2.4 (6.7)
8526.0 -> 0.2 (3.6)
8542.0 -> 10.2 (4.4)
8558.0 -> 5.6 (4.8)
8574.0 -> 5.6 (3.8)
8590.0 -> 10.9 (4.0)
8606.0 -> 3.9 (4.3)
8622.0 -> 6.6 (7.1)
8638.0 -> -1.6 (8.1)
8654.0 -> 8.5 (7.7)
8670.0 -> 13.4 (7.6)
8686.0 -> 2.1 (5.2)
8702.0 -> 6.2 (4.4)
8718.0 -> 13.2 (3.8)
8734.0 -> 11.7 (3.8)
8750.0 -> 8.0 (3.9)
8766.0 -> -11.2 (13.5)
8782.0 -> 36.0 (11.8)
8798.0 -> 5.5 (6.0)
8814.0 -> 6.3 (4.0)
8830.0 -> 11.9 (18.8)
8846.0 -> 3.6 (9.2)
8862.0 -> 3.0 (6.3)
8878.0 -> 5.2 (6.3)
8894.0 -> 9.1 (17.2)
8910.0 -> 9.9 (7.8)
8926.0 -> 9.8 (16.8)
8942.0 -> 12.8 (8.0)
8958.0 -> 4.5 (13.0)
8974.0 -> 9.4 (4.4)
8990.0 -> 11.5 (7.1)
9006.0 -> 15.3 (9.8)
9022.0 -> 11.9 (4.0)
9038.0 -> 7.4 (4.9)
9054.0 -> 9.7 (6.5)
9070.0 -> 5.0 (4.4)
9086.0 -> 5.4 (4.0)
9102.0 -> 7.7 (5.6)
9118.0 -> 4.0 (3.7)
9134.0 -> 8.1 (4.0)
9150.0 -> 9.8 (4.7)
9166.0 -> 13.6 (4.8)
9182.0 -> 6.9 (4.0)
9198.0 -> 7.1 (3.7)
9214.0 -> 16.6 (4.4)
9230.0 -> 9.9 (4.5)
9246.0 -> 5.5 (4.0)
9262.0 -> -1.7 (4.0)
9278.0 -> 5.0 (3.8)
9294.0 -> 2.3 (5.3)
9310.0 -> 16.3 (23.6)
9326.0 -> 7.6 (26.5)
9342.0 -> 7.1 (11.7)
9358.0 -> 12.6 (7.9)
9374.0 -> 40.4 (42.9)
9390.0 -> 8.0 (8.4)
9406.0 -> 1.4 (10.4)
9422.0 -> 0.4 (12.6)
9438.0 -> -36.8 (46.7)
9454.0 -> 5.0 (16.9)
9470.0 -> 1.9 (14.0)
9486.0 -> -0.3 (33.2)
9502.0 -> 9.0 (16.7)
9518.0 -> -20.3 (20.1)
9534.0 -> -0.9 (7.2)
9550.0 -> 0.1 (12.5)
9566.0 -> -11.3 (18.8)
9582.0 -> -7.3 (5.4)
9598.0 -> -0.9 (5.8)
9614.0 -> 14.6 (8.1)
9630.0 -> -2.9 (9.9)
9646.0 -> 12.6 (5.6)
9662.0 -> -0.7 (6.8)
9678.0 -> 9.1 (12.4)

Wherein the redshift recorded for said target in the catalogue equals 1.27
